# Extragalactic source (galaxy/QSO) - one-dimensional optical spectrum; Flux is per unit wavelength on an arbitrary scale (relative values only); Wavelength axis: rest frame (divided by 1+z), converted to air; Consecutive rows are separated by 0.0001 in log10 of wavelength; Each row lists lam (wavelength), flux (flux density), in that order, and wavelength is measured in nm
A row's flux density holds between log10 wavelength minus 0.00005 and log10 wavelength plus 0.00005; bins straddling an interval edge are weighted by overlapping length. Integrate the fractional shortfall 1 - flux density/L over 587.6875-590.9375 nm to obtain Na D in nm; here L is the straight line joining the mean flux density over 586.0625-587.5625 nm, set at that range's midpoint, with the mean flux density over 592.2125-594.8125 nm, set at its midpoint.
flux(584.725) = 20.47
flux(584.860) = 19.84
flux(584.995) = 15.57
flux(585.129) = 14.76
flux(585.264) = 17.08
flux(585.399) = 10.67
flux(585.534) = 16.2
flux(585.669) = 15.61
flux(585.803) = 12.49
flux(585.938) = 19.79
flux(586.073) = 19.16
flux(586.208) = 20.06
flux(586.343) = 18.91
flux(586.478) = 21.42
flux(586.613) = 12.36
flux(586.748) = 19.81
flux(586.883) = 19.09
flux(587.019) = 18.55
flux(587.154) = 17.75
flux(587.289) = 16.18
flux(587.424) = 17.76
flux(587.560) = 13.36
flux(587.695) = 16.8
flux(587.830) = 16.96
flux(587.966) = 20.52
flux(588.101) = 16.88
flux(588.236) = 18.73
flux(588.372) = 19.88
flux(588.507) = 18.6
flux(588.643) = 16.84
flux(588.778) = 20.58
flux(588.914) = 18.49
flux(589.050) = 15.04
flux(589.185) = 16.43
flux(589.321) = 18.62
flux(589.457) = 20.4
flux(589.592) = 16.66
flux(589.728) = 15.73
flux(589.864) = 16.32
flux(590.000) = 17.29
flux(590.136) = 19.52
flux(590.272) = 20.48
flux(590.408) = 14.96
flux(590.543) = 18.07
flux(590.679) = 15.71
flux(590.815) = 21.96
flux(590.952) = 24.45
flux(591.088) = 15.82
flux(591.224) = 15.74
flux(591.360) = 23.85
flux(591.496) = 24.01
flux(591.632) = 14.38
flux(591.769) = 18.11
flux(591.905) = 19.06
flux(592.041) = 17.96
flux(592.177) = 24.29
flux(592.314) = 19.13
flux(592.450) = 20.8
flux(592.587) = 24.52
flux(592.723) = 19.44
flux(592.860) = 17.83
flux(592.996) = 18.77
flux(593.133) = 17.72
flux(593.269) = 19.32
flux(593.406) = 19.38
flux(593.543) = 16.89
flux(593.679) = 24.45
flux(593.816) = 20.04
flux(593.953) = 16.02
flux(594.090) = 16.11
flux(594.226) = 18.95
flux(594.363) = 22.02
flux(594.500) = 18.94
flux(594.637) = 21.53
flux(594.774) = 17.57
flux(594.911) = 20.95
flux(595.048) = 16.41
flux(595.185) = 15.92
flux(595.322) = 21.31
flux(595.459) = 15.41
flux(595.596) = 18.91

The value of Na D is 0.081 nm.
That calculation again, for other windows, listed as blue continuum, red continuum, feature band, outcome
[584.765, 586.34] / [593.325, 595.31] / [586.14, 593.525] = -0.30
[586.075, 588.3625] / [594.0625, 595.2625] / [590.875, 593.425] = -0.17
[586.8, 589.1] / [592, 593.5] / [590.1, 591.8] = 0.01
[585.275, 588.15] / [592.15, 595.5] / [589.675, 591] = -0.01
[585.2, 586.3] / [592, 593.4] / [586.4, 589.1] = -0.05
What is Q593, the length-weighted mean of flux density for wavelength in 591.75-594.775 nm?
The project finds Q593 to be 19.6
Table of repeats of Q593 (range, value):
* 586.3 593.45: 18.5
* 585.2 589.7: 17.5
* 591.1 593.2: 19.6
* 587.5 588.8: 17.9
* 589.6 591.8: 18.5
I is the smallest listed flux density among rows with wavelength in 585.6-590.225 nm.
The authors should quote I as 12.36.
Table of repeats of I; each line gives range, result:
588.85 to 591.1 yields 14.96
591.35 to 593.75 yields 14.38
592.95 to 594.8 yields 16.02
